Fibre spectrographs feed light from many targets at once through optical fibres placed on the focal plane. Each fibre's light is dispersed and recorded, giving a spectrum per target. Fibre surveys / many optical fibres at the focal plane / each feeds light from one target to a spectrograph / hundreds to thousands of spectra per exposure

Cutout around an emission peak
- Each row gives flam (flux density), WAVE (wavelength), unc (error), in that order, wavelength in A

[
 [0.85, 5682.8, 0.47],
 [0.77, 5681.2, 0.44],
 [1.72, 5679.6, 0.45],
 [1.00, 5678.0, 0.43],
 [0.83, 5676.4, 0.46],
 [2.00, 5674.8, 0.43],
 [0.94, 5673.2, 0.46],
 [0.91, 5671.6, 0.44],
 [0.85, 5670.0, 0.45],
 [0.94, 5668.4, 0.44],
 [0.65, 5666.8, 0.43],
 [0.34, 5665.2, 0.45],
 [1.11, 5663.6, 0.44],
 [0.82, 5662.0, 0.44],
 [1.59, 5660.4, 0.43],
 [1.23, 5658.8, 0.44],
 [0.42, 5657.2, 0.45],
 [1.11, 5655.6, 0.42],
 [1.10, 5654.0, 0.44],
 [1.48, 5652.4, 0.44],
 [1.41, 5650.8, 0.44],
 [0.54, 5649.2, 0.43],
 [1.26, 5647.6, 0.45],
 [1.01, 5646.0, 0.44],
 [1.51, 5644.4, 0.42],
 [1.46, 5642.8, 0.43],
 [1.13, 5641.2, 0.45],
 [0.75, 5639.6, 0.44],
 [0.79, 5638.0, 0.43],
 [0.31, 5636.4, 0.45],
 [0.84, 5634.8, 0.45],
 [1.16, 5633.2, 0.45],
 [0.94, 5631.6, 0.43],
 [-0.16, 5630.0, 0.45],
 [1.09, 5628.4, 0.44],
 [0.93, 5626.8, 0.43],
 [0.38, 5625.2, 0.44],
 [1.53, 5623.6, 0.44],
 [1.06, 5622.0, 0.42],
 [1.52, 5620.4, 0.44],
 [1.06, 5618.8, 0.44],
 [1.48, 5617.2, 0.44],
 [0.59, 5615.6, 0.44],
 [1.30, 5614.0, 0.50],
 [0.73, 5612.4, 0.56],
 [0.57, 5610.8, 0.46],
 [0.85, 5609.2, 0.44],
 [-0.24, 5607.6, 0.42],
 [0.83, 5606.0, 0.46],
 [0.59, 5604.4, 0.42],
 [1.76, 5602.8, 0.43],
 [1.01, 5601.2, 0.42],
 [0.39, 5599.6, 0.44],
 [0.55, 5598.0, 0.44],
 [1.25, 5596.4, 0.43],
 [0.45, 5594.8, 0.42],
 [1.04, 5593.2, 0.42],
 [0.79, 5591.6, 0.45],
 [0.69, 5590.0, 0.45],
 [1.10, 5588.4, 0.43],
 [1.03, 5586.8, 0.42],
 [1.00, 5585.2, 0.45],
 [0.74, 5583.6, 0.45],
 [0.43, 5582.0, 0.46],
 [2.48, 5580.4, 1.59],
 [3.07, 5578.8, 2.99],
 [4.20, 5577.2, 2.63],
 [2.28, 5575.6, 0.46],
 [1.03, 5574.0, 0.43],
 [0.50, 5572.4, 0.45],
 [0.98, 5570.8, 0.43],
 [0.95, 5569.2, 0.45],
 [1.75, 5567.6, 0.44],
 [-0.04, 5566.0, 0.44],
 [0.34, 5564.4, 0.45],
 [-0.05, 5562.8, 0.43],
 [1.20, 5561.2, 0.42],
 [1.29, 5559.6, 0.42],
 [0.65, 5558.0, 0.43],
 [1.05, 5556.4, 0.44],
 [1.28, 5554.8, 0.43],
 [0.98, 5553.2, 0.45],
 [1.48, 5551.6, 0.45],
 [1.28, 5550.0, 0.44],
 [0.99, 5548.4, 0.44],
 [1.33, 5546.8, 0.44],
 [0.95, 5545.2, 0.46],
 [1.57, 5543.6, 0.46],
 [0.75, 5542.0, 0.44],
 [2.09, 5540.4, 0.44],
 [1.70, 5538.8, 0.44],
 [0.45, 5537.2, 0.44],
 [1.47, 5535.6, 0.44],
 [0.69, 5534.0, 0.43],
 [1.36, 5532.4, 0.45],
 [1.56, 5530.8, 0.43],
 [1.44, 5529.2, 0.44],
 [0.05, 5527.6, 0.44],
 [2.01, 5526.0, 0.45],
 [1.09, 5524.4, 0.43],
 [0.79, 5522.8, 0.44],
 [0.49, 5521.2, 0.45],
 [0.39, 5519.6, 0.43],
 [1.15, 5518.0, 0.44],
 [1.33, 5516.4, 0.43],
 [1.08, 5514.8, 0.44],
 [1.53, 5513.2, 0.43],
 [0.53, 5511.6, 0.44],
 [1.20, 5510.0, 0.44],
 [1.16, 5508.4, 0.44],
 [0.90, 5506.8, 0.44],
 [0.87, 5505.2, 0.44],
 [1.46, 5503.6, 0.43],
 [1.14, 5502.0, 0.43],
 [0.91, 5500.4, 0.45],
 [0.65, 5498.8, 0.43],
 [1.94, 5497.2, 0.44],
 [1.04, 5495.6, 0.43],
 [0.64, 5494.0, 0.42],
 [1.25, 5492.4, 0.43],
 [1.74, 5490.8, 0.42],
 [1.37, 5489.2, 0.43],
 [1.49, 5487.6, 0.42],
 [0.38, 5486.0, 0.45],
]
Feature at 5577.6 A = H-beta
